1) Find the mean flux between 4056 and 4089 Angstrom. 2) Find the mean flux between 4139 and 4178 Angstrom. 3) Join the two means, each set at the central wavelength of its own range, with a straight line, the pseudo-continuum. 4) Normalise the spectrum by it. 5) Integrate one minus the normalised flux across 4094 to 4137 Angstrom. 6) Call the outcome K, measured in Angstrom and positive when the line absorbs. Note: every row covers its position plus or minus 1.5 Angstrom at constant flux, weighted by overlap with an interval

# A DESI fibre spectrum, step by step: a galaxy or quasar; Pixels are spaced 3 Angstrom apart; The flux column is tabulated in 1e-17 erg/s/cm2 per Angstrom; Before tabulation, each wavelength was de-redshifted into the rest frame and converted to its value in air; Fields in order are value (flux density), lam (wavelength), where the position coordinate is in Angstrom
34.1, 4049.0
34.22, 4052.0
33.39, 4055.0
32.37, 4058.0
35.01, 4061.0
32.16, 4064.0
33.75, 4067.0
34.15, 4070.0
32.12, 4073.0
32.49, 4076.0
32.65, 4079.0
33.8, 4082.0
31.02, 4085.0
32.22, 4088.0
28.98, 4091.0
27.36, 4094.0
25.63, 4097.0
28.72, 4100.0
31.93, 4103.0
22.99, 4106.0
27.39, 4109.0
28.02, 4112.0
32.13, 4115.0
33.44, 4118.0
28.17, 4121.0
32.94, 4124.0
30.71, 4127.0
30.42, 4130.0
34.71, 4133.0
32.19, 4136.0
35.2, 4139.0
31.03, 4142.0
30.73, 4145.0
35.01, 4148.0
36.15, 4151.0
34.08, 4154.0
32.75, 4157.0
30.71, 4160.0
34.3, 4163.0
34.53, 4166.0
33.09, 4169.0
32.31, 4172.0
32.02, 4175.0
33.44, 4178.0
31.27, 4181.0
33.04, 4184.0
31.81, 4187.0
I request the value 4.2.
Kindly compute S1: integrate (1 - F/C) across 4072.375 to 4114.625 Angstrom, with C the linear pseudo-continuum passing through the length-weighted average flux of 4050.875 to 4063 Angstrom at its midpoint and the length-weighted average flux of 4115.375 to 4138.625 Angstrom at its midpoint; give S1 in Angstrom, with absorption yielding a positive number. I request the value 4.0 Angstrom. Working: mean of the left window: 33.7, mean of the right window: 32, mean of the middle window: 29.7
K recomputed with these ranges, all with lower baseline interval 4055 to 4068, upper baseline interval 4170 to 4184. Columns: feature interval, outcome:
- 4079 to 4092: 0.5 Angstrom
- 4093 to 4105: 1.7 Angstrom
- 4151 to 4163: -0.2 Angstrom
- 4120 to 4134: 0.6 Angstrom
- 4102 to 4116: 2.0 Angstrom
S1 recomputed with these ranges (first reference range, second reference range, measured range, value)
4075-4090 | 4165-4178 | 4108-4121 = 1.0 Angstrom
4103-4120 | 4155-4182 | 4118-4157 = -2.4 Angstrom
